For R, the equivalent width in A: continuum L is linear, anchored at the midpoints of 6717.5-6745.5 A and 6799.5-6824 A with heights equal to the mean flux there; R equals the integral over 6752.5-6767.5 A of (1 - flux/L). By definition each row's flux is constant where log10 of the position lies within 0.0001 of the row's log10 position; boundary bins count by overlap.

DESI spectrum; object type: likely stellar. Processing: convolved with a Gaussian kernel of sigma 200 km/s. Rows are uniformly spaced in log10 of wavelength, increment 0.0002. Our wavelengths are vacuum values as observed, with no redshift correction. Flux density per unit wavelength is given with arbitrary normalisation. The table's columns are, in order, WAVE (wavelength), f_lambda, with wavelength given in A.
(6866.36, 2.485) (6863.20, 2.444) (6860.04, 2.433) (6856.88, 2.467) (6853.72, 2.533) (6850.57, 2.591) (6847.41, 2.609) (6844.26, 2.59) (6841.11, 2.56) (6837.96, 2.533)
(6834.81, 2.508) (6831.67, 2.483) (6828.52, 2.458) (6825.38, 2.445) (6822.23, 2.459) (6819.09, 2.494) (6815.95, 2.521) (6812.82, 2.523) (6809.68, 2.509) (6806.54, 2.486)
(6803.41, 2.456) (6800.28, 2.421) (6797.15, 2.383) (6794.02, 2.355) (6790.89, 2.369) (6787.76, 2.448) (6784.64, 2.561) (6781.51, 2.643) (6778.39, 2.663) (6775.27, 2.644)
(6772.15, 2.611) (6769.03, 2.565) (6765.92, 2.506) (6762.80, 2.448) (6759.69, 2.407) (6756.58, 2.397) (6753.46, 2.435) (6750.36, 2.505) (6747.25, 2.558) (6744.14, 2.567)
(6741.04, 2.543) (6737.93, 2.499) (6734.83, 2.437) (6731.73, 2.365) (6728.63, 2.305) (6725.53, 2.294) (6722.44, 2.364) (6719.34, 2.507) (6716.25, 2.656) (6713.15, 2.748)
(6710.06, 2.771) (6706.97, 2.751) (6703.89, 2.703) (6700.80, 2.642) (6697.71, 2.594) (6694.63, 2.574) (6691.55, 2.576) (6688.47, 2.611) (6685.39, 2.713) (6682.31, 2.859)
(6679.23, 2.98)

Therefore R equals 0.1 A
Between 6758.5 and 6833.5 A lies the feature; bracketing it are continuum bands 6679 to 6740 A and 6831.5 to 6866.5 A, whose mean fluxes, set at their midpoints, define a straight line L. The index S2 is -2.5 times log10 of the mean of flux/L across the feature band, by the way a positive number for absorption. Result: 0.02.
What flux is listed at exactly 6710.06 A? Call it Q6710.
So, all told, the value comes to 2.771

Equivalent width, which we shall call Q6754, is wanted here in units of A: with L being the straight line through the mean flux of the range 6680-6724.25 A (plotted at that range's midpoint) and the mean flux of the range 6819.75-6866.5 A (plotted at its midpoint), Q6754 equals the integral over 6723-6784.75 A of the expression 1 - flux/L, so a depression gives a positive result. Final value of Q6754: 2.5 A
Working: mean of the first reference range 2.65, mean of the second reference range 2.51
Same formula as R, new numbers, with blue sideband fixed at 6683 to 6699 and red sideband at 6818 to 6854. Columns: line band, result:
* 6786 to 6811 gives 1.2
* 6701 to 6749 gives 1.2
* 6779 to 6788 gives -0.1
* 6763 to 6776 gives 0.0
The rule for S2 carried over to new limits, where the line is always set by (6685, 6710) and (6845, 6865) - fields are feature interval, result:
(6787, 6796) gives 0.08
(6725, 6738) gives 0.11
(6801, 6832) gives 0.03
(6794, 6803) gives 0.07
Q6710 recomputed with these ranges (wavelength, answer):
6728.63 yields 2.305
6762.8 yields 2.448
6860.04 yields 2.433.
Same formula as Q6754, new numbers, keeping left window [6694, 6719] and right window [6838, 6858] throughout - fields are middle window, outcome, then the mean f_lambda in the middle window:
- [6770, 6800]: 1.1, 2.52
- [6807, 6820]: 0.4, 2.51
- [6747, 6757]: 0.6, 2.47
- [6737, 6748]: 0.4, 2.54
